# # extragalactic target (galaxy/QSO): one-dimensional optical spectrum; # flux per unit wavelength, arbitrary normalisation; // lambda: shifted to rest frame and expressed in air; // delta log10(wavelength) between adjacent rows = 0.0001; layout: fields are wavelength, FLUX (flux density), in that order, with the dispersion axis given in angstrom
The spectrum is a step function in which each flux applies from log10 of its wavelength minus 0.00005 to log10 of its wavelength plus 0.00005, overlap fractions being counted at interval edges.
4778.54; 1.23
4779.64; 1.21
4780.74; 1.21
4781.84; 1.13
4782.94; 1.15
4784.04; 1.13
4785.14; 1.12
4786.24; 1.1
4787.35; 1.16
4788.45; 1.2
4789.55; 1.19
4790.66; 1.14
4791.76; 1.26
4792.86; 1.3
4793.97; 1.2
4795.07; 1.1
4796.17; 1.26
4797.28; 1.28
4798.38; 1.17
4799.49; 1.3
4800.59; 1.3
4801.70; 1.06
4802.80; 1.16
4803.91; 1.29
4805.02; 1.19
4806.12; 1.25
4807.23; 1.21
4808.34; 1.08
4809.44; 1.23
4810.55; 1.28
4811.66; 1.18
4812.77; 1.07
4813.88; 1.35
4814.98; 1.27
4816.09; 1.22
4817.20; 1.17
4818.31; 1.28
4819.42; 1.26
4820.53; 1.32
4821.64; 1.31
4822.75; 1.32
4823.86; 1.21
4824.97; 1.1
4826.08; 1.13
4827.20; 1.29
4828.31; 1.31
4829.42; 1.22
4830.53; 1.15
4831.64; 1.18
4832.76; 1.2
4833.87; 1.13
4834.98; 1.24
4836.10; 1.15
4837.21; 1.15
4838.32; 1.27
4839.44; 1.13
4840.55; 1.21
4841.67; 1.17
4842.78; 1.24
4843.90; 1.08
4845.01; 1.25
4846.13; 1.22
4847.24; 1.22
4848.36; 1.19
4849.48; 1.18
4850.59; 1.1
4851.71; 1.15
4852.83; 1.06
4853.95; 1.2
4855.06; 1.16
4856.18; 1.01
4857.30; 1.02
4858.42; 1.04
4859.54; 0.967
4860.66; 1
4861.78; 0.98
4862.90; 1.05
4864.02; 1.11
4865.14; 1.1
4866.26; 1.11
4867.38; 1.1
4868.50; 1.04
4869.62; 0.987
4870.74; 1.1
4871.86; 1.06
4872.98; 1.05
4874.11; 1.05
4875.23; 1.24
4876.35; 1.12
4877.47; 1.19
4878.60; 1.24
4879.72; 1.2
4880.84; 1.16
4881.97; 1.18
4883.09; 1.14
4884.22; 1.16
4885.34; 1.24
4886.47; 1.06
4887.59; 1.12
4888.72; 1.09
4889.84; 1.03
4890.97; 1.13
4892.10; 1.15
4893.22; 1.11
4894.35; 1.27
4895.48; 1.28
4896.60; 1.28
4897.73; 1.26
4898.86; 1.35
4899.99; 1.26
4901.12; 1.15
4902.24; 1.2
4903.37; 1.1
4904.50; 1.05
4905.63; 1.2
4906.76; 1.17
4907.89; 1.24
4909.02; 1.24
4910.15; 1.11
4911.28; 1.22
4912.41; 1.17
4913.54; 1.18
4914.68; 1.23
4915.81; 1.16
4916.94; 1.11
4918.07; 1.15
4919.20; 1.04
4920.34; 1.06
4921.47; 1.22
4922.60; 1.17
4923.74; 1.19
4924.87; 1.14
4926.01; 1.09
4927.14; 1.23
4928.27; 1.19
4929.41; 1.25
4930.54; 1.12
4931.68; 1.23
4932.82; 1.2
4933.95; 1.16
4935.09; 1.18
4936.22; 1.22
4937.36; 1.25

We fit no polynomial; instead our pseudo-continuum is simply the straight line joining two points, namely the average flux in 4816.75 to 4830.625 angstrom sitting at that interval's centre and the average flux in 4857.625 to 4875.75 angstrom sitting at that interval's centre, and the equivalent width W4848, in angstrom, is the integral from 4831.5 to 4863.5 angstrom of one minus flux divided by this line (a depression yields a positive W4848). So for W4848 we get 0.2 angstrom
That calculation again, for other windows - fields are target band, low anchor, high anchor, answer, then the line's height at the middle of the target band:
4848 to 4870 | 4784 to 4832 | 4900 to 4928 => 2.1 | 1.19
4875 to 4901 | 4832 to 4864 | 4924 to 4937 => -0.6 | 1.16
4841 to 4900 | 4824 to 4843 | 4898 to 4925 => 2.3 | 1.18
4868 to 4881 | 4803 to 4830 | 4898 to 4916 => 0.9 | 1.2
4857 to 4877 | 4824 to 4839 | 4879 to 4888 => 1.8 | 1.17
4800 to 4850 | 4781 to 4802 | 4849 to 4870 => -3.5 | 1.13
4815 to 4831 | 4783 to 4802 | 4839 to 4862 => -1.1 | 1.16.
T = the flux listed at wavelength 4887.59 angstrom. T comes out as 1.12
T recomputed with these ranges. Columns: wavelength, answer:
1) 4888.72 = 1.09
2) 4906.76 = 1.17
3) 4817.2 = 1.17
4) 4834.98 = 1.24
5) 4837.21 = 1.15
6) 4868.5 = 1.04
